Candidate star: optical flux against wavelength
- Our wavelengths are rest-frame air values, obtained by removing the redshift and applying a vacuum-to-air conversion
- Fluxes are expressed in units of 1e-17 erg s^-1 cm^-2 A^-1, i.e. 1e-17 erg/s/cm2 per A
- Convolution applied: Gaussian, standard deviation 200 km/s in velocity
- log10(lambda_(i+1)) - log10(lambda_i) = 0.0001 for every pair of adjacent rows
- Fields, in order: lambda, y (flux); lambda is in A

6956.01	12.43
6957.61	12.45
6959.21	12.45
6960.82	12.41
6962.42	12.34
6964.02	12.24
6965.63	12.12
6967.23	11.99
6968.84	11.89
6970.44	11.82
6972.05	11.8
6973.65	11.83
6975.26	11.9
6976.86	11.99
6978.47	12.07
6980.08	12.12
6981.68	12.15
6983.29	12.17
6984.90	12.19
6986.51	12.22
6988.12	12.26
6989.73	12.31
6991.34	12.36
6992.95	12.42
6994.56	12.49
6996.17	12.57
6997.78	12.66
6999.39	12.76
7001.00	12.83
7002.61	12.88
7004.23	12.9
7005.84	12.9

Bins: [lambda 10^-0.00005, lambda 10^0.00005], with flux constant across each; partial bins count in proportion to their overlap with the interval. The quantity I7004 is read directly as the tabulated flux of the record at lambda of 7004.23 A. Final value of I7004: 12.9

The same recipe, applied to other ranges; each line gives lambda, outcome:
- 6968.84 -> 11.89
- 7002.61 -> 12.88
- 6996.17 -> 12.57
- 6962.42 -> 12.34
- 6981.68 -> 12.15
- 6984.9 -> 12.19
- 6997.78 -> 12.66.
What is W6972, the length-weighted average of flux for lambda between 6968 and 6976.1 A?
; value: 11.9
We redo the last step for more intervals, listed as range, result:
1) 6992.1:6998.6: 12.5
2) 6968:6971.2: 11.9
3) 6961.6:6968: 12.2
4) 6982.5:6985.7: 12.2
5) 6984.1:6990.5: 12.2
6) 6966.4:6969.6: 11.9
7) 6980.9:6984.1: 12.1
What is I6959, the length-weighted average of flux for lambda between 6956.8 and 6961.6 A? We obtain 12.4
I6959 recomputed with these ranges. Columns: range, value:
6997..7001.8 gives 12.8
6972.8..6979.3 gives 11.9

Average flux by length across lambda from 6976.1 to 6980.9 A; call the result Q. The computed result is 12.1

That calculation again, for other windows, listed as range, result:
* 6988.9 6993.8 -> 12.4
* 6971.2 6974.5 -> 11.8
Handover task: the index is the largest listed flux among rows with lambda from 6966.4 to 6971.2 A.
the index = 11.99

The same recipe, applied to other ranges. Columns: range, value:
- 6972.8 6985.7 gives 12.19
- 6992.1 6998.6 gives 12.66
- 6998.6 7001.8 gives 12.83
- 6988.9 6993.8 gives 12.42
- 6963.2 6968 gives 12.24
